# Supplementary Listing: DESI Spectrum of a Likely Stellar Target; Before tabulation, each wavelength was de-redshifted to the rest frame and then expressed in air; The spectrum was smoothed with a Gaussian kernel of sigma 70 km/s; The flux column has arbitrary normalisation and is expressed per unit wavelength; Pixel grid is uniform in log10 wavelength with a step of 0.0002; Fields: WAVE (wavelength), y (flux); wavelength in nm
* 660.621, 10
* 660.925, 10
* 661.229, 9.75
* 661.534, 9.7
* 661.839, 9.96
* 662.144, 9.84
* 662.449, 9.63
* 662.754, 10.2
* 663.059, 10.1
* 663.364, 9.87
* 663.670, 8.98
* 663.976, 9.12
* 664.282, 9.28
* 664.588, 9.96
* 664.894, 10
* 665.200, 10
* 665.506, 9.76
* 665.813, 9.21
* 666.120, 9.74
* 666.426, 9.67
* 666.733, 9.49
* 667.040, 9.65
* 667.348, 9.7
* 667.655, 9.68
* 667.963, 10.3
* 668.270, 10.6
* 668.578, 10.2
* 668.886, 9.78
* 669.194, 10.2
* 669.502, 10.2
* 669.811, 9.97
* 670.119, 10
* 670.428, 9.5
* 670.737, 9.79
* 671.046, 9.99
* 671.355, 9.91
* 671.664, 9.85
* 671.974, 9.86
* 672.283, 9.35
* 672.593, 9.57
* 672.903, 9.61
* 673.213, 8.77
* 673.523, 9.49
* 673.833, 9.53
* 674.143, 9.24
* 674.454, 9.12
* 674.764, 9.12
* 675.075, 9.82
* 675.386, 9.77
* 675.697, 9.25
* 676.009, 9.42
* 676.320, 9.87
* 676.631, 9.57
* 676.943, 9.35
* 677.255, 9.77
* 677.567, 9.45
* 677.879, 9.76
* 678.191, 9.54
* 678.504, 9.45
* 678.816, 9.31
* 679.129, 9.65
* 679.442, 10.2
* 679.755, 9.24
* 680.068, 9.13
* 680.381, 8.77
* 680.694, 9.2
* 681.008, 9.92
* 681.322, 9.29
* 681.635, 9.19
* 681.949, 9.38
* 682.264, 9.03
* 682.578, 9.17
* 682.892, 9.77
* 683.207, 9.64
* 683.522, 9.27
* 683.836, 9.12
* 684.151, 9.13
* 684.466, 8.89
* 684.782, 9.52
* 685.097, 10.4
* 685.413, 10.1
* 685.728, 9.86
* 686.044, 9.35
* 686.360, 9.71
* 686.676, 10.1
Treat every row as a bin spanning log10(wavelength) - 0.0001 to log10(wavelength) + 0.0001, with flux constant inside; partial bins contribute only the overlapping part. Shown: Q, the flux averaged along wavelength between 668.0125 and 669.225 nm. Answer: 10.2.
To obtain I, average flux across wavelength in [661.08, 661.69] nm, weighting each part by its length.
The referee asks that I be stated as 9.71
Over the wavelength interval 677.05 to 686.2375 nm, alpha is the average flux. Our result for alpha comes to 9.47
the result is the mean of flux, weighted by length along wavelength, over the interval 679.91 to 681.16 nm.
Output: 9.25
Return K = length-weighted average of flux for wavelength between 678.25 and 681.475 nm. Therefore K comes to 9.42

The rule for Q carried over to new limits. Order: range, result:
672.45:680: 9.49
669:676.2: 9.62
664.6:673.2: 9.82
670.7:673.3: 9.65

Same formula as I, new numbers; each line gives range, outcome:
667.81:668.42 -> 10.5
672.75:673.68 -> 9.29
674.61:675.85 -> 9.49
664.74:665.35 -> 10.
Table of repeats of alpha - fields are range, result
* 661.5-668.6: 9.77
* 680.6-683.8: 9.38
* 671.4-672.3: 9.77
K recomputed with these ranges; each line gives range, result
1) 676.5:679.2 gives 9.53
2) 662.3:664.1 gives 9.66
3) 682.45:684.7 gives 9.29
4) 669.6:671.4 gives 9.86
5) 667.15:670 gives 10.1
